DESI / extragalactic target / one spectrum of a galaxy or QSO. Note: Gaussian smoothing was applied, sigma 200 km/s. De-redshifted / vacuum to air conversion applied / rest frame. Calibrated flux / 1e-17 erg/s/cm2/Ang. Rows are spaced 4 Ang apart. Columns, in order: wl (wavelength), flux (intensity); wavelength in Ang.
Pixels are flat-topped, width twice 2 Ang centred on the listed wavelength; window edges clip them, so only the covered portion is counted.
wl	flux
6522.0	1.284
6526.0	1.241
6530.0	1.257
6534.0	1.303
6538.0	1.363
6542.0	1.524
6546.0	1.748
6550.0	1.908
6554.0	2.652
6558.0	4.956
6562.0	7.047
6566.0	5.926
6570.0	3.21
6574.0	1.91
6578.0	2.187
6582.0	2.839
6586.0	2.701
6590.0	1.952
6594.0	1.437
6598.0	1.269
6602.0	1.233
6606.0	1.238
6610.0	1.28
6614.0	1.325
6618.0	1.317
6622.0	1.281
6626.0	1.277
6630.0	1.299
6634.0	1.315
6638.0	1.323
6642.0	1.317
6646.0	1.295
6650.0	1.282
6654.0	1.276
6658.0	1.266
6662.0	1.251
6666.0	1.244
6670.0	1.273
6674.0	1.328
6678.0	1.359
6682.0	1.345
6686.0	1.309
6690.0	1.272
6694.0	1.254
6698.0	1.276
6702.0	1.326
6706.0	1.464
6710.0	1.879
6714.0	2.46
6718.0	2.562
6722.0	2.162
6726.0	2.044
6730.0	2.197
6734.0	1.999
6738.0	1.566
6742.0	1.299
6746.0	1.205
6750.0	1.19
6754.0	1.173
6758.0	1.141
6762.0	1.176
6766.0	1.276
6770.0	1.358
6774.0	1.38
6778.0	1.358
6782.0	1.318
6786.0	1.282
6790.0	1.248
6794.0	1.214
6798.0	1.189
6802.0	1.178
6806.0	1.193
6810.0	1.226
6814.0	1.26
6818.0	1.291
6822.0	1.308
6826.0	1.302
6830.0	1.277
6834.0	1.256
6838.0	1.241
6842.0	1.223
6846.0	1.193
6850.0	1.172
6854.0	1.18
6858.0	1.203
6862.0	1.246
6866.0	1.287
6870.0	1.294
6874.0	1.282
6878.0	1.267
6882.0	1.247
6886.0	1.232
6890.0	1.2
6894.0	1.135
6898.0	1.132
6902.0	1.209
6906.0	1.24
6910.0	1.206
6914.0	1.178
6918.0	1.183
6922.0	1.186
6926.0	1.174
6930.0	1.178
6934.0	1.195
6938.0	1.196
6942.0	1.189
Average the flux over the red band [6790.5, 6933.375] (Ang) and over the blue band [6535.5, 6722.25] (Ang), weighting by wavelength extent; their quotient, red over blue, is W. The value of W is 0.65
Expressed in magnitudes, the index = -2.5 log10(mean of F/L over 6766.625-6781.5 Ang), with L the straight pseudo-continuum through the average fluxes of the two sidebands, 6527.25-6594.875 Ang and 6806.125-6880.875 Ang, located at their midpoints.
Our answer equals 0.187 mag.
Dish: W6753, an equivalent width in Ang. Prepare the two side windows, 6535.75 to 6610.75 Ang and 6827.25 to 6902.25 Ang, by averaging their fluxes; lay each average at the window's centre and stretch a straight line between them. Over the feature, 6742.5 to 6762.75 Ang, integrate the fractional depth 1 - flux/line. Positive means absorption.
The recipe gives 6.5 Ang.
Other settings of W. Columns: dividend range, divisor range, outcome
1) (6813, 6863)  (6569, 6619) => 0.68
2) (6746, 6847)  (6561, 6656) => 0.63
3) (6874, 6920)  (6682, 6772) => 0.77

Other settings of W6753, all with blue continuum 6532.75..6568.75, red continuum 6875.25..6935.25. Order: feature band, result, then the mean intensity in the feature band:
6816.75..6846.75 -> 6.5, 1.26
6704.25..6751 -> 7.6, 1.85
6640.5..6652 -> 5.9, 1.3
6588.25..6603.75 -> 7.8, 1.47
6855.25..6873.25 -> 2.2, 1.26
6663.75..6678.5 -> 7.2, 1.29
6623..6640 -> 8.9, 1.3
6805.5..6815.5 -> 2.9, 1.23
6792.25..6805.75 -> 4.5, 1.19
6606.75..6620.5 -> 7.5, 1.3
